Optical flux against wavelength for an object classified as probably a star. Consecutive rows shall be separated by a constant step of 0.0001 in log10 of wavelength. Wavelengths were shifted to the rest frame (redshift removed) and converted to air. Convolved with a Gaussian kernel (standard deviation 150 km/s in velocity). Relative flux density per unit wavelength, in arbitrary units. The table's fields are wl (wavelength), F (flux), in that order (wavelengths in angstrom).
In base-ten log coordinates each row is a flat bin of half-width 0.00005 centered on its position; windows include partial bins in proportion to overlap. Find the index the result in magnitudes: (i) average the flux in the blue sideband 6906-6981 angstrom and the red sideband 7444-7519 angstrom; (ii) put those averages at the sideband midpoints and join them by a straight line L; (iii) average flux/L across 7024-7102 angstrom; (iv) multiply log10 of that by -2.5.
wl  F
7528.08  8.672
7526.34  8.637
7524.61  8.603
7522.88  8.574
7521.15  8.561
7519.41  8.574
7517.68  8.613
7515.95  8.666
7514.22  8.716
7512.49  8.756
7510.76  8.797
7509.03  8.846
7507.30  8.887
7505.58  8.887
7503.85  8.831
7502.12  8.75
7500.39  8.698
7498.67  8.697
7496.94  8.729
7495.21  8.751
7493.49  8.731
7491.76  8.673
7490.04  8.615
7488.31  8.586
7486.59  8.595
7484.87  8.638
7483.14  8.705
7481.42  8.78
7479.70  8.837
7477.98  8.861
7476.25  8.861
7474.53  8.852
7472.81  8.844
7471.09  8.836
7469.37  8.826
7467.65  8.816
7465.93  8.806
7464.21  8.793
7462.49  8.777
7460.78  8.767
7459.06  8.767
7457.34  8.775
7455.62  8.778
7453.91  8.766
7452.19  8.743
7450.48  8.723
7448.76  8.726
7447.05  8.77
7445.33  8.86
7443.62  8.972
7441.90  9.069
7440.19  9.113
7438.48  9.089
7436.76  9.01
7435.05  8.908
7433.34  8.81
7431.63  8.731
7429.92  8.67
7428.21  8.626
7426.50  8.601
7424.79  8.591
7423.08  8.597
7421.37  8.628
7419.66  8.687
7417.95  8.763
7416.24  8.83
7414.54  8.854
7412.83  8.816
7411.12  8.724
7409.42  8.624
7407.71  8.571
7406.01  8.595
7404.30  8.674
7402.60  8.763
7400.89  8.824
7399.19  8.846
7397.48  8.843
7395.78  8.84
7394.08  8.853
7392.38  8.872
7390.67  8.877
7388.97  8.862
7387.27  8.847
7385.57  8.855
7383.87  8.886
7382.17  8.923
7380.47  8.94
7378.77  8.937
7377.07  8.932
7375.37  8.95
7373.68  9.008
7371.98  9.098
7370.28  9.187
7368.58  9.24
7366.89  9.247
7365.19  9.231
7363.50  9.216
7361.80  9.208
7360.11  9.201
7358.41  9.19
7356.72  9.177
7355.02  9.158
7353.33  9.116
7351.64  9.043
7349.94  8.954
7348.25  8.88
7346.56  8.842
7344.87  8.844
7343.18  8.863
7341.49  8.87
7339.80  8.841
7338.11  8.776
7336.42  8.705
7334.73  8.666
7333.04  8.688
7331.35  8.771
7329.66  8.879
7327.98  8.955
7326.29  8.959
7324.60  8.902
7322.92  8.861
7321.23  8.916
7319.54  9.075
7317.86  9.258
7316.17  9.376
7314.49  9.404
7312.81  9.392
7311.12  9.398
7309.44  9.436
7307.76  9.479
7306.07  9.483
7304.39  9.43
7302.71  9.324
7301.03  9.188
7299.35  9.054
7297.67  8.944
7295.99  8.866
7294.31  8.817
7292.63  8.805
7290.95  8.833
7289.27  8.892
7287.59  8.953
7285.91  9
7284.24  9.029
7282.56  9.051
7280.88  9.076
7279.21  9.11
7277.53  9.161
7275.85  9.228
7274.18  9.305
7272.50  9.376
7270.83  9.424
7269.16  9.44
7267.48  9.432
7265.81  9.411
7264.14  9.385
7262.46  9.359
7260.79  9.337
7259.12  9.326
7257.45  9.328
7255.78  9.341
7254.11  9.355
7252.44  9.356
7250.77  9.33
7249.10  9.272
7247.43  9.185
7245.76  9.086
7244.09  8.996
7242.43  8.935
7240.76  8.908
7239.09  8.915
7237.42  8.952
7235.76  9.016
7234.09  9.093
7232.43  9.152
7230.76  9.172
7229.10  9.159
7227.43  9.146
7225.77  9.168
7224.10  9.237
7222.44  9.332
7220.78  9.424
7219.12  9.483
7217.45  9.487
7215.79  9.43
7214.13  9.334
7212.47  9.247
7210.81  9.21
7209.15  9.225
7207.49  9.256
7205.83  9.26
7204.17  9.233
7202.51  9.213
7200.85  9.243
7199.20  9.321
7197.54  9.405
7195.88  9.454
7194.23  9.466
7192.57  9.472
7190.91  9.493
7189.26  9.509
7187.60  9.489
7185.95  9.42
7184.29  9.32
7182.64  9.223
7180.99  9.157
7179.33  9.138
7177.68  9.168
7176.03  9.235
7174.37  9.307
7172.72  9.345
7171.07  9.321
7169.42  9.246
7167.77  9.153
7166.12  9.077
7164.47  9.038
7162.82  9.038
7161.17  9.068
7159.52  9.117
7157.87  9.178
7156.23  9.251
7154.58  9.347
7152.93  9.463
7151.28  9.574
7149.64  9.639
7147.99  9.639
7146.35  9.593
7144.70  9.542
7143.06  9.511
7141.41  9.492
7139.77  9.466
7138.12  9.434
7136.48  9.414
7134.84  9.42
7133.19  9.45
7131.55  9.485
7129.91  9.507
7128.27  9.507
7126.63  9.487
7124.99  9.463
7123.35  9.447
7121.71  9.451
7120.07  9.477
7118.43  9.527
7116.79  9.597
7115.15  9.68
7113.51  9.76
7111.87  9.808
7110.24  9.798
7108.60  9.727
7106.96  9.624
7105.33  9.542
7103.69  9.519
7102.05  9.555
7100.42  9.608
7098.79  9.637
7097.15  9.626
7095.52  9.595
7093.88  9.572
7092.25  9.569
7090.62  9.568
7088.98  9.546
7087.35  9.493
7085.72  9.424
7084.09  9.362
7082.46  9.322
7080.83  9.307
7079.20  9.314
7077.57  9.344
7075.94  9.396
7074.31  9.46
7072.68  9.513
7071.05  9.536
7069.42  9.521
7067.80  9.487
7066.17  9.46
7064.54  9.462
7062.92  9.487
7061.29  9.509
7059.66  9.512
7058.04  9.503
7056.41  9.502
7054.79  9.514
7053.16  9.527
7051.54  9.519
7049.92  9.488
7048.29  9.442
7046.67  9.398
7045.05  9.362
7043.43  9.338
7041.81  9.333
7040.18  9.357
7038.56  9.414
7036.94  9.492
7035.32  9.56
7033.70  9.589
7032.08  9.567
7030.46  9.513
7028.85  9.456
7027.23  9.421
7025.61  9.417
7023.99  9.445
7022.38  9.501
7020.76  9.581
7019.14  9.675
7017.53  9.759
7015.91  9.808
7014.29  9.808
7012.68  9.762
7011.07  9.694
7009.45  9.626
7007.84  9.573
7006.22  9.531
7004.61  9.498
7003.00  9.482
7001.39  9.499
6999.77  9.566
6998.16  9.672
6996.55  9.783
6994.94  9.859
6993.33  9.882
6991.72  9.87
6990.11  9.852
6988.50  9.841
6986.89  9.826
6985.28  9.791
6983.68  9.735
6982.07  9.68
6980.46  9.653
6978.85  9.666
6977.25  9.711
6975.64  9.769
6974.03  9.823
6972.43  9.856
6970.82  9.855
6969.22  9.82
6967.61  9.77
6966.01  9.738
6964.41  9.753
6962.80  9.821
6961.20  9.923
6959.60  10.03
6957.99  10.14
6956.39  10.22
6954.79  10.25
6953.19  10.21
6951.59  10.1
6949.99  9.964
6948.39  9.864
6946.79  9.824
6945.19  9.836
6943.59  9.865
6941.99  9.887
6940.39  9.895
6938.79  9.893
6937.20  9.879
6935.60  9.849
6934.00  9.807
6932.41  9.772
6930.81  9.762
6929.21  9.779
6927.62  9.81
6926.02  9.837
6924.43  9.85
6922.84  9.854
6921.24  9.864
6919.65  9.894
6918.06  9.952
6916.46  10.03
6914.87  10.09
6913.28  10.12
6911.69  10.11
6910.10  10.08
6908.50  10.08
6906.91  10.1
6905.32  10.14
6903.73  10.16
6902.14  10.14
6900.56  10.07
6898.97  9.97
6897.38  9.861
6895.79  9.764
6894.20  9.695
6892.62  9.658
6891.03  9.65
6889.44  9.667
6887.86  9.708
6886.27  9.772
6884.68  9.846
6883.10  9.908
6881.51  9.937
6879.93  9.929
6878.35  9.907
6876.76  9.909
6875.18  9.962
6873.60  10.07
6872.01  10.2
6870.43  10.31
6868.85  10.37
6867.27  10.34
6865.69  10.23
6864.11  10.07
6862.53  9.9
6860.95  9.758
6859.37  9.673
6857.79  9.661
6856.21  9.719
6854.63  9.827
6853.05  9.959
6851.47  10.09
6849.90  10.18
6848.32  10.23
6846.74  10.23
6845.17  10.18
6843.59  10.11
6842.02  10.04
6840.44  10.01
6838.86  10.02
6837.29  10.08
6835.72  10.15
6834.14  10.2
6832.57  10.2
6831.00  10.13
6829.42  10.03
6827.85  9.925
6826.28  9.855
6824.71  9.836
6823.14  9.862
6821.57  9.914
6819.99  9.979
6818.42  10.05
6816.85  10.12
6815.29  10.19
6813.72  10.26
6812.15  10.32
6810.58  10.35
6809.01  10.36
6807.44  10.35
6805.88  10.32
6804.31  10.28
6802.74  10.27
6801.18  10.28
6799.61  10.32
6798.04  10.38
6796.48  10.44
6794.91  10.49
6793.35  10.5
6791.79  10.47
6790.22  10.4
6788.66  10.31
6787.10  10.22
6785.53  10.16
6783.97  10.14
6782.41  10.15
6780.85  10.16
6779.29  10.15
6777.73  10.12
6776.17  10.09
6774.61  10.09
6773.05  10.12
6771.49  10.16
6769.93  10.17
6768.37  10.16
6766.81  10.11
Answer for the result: 0.02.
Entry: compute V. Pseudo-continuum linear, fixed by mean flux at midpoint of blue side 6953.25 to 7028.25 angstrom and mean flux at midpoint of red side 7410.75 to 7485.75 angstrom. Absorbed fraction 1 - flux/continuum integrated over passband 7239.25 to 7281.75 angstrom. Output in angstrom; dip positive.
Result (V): -0.3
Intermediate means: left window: 9.75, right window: 8.8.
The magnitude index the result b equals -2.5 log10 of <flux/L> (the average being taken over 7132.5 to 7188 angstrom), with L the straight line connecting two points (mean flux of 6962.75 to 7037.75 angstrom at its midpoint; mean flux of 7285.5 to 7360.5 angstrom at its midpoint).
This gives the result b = 0.00 mag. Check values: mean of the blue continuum 9.68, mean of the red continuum 9.03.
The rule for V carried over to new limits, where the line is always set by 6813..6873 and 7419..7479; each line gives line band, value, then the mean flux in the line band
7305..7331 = -0.3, 9.18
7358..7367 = -0.2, 9.21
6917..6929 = 0.0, 9.87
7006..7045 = 0.5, 9.55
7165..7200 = 0.1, 9.32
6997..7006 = 0.2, 9.55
